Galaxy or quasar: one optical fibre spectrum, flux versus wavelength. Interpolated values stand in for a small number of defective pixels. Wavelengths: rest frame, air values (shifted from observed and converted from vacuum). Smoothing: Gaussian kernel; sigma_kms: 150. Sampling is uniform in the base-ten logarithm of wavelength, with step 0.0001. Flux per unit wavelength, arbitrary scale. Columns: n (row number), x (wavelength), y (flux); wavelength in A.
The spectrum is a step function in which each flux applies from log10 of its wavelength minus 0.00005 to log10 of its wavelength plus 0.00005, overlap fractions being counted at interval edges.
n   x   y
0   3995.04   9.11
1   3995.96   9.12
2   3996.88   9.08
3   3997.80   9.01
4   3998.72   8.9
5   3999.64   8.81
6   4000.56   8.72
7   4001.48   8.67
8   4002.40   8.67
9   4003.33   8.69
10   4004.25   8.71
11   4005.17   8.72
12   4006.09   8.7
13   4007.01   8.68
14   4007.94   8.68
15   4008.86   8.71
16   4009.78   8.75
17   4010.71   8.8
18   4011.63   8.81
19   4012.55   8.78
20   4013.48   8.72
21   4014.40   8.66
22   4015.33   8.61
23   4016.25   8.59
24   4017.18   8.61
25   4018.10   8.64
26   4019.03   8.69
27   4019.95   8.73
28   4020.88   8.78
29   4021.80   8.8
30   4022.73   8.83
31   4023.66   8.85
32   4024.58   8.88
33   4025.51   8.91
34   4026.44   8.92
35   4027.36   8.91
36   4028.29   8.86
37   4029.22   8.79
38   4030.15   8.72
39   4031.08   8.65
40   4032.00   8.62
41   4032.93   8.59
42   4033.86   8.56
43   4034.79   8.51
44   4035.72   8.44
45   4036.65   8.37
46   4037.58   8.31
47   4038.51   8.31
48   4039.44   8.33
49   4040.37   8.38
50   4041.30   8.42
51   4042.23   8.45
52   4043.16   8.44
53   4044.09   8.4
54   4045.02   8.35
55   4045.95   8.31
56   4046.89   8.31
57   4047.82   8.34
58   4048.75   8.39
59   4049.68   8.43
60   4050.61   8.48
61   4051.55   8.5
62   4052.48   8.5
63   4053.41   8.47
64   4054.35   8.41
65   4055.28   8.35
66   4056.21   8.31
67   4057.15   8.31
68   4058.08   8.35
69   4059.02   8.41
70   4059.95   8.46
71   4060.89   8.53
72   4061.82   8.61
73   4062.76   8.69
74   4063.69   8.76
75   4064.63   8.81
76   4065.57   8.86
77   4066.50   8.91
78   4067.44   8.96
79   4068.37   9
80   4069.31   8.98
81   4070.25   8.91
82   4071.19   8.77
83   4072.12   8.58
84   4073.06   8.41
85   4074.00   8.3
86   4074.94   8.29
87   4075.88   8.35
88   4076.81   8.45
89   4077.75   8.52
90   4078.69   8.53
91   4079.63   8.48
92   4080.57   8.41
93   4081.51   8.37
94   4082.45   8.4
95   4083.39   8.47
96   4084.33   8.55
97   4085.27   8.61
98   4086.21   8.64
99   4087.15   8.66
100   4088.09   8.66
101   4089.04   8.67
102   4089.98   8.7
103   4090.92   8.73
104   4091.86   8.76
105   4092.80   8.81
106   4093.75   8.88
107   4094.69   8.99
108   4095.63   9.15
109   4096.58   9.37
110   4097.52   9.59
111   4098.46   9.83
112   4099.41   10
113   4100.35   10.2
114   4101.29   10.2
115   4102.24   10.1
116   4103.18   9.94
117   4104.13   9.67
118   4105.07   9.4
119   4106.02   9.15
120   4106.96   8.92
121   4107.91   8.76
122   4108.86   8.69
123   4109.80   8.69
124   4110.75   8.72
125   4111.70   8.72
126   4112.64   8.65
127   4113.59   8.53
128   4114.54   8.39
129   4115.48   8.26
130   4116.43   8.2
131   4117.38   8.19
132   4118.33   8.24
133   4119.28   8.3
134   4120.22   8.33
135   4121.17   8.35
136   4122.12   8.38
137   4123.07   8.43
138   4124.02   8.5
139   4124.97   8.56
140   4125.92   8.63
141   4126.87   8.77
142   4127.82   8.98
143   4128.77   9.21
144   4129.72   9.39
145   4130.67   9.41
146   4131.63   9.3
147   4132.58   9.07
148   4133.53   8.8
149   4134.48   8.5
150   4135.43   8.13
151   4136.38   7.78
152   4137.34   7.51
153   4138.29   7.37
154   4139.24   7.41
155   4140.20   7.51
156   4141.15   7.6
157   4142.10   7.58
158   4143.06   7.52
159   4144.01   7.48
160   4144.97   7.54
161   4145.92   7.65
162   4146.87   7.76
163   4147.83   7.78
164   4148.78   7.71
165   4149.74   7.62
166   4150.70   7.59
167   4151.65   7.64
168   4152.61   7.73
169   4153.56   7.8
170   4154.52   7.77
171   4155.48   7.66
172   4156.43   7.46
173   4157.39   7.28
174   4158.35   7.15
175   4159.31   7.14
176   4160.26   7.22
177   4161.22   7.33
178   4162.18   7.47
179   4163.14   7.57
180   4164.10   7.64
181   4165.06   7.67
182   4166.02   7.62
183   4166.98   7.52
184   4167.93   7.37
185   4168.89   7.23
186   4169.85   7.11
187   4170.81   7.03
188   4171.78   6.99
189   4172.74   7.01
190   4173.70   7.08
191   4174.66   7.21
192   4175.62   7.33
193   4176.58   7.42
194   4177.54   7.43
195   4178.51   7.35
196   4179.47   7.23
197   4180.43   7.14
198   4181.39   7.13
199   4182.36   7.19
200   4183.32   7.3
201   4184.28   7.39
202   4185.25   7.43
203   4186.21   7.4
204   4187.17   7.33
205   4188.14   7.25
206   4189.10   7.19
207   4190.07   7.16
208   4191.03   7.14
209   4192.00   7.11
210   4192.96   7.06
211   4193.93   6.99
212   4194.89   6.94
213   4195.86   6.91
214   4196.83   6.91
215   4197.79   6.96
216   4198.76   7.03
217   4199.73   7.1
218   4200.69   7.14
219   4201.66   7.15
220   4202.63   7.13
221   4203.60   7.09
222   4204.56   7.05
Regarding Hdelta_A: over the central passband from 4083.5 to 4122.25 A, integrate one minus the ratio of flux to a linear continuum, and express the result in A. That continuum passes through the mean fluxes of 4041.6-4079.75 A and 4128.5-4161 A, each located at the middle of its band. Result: -3.4 A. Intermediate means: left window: 8.53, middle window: 8.92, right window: 7.87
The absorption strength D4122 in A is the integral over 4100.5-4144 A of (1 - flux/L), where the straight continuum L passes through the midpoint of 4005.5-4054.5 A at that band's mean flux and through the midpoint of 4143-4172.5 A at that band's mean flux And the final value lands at -4.4 A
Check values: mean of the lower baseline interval 8.6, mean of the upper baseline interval 7.48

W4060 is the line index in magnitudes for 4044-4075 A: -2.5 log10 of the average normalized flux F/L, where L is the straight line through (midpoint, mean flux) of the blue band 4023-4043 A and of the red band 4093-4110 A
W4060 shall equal 0.05 mag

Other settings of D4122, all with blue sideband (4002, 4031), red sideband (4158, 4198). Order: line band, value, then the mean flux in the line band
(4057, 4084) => -1.1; 8.59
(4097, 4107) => -2.3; 9.77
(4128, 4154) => -1.5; 8.03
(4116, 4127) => -0.9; 8.4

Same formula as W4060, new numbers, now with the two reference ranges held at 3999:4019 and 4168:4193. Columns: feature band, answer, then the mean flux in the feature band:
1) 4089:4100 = -0.15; 9.16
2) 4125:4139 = -0.13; 8.61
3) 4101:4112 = -0.17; 9.23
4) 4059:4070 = -0.07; 8.77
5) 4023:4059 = -0.01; 8.51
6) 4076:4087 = -0.06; 8.5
